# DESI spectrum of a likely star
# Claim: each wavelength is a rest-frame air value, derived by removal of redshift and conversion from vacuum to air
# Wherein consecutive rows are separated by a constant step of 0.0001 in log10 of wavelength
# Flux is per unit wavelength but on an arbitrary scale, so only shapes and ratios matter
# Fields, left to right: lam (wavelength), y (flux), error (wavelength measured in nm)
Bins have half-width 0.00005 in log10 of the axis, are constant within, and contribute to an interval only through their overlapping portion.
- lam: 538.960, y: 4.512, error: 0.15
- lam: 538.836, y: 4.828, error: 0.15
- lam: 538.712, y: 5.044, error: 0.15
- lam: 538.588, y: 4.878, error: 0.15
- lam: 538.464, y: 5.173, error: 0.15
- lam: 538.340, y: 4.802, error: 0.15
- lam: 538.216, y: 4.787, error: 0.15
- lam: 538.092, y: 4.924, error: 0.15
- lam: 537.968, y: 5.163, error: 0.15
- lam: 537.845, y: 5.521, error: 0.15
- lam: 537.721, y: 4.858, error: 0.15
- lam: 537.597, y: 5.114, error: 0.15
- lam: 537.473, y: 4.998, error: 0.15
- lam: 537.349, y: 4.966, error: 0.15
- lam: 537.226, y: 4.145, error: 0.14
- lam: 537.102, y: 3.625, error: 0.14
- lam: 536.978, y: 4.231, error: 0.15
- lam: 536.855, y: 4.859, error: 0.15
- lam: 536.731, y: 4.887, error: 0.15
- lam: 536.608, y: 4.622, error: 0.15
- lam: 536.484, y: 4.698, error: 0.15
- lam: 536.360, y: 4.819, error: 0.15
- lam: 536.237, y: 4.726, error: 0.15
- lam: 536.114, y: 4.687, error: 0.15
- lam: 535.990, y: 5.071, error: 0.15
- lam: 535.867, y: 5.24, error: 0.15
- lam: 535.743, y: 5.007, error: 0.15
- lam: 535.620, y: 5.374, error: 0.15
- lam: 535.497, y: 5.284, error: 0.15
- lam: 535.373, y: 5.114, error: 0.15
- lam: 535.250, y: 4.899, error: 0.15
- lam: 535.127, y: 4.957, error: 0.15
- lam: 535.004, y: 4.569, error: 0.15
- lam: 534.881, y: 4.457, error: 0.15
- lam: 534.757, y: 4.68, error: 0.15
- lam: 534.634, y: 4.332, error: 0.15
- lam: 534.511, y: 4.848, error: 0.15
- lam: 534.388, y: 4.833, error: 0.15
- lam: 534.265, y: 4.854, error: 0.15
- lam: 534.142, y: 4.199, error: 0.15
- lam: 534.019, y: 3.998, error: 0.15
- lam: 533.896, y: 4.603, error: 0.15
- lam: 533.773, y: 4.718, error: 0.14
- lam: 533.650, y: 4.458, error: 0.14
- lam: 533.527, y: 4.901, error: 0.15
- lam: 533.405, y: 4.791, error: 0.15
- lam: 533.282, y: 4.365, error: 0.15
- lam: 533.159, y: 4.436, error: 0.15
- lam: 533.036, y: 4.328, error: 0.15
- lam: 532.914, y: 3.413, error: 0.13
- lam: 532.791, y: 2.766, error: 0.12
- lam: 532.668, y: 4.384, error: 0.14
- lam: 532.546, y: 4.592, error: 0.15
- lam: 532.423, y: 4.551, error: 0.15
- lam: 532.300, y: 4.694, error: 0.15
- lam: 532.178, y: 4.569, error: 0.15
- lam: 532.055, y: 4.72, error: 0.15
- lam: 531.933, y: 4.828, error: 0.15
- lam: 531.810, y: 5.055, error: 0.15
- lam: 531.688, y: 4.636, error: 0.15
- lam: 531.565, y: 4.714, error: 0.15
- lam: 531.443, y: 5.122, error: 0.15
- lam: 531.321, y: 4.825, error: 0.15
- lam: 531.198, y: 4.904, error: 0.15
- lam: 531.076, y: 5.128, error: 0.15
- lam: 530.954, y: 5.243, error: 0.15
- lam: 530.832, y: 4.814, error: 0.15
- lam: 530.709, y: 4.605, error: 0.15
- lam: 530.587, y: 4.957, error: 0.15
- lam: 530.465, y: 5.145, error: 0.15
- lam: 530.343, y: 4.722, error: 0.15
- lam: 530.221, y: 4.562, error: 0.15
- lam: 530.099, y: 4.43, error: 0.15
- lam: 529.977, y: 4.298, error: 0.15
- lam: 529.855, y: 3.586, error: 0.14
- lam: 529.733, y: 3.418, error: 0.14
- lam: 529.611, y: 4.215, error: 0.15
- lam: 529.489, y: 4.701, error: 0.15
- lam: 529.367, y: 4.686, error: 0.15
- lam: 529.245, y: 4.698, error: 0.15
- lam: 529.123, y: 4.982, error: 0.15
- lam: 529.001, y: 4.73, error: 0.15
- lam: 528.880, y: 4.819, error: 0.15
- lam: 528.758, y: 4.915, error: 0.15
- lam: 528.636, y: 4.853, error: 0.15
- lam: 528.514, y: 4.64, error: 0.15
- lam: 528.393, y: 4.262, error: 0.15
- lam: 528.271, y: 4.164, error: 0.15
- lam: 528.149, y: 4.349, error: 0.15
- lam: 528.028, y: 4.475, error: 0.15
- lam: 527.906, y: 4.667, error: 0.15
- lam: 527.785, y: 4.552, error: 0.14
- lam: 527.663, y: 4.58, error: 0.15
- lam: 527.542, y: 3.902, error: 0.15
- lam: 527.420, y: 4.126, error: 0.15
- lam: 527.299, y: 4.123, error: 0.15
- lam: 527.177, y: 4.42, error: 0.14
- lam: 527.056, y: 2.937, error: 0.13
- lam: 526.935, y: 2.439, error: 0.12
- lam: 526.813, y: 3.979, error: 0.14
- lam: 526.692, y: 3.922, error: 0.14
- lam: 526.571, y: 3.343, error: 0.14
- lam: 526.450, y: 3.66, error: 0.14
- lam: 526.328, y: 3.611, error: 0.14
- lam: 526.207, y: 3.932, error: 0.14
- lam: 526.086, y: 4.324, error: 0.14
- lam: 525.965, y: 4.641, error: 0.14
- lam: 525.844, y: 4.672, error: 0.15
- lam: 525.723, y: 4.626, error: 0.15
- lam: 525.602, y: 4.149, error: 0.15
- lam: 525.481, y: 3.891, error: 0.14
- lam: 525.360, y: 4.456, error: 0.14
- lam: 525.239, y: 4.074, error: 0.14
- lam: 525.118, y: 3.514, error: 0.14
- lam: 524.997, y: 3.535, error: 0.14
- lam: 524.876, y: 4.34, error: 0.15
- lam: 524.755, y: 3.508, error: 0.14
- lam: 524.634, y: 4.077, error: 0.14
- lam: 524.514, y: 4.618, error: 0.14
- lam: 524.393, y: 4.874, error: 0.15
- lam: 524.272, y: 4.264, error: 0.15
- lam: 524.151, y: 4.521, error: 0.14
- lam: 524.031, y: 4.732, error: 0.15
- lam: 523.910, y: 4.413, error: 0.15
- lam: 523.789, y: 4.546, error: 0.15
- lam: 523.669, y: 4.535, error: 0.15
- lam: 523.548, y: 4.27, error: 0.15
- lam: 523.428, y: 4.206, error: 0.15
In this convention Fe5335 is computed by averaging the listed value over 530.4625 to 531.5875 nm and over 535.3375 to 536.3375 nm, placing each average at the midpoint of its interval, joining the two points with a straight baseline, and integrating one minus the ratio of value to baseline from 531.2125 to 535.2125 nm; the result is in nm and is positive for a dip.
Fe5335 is 0.36 nm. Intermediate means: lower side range 4.95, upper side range 5.05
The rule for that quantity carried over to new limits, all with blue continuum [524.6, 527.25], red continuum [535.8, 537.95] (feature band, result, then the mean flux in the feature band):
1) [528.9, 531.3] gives -0.219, 4.63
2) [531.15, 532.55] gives -0.126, 4.77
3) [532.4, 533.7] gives 0.062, 4.26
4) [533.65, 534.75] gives 0.004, 4.55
